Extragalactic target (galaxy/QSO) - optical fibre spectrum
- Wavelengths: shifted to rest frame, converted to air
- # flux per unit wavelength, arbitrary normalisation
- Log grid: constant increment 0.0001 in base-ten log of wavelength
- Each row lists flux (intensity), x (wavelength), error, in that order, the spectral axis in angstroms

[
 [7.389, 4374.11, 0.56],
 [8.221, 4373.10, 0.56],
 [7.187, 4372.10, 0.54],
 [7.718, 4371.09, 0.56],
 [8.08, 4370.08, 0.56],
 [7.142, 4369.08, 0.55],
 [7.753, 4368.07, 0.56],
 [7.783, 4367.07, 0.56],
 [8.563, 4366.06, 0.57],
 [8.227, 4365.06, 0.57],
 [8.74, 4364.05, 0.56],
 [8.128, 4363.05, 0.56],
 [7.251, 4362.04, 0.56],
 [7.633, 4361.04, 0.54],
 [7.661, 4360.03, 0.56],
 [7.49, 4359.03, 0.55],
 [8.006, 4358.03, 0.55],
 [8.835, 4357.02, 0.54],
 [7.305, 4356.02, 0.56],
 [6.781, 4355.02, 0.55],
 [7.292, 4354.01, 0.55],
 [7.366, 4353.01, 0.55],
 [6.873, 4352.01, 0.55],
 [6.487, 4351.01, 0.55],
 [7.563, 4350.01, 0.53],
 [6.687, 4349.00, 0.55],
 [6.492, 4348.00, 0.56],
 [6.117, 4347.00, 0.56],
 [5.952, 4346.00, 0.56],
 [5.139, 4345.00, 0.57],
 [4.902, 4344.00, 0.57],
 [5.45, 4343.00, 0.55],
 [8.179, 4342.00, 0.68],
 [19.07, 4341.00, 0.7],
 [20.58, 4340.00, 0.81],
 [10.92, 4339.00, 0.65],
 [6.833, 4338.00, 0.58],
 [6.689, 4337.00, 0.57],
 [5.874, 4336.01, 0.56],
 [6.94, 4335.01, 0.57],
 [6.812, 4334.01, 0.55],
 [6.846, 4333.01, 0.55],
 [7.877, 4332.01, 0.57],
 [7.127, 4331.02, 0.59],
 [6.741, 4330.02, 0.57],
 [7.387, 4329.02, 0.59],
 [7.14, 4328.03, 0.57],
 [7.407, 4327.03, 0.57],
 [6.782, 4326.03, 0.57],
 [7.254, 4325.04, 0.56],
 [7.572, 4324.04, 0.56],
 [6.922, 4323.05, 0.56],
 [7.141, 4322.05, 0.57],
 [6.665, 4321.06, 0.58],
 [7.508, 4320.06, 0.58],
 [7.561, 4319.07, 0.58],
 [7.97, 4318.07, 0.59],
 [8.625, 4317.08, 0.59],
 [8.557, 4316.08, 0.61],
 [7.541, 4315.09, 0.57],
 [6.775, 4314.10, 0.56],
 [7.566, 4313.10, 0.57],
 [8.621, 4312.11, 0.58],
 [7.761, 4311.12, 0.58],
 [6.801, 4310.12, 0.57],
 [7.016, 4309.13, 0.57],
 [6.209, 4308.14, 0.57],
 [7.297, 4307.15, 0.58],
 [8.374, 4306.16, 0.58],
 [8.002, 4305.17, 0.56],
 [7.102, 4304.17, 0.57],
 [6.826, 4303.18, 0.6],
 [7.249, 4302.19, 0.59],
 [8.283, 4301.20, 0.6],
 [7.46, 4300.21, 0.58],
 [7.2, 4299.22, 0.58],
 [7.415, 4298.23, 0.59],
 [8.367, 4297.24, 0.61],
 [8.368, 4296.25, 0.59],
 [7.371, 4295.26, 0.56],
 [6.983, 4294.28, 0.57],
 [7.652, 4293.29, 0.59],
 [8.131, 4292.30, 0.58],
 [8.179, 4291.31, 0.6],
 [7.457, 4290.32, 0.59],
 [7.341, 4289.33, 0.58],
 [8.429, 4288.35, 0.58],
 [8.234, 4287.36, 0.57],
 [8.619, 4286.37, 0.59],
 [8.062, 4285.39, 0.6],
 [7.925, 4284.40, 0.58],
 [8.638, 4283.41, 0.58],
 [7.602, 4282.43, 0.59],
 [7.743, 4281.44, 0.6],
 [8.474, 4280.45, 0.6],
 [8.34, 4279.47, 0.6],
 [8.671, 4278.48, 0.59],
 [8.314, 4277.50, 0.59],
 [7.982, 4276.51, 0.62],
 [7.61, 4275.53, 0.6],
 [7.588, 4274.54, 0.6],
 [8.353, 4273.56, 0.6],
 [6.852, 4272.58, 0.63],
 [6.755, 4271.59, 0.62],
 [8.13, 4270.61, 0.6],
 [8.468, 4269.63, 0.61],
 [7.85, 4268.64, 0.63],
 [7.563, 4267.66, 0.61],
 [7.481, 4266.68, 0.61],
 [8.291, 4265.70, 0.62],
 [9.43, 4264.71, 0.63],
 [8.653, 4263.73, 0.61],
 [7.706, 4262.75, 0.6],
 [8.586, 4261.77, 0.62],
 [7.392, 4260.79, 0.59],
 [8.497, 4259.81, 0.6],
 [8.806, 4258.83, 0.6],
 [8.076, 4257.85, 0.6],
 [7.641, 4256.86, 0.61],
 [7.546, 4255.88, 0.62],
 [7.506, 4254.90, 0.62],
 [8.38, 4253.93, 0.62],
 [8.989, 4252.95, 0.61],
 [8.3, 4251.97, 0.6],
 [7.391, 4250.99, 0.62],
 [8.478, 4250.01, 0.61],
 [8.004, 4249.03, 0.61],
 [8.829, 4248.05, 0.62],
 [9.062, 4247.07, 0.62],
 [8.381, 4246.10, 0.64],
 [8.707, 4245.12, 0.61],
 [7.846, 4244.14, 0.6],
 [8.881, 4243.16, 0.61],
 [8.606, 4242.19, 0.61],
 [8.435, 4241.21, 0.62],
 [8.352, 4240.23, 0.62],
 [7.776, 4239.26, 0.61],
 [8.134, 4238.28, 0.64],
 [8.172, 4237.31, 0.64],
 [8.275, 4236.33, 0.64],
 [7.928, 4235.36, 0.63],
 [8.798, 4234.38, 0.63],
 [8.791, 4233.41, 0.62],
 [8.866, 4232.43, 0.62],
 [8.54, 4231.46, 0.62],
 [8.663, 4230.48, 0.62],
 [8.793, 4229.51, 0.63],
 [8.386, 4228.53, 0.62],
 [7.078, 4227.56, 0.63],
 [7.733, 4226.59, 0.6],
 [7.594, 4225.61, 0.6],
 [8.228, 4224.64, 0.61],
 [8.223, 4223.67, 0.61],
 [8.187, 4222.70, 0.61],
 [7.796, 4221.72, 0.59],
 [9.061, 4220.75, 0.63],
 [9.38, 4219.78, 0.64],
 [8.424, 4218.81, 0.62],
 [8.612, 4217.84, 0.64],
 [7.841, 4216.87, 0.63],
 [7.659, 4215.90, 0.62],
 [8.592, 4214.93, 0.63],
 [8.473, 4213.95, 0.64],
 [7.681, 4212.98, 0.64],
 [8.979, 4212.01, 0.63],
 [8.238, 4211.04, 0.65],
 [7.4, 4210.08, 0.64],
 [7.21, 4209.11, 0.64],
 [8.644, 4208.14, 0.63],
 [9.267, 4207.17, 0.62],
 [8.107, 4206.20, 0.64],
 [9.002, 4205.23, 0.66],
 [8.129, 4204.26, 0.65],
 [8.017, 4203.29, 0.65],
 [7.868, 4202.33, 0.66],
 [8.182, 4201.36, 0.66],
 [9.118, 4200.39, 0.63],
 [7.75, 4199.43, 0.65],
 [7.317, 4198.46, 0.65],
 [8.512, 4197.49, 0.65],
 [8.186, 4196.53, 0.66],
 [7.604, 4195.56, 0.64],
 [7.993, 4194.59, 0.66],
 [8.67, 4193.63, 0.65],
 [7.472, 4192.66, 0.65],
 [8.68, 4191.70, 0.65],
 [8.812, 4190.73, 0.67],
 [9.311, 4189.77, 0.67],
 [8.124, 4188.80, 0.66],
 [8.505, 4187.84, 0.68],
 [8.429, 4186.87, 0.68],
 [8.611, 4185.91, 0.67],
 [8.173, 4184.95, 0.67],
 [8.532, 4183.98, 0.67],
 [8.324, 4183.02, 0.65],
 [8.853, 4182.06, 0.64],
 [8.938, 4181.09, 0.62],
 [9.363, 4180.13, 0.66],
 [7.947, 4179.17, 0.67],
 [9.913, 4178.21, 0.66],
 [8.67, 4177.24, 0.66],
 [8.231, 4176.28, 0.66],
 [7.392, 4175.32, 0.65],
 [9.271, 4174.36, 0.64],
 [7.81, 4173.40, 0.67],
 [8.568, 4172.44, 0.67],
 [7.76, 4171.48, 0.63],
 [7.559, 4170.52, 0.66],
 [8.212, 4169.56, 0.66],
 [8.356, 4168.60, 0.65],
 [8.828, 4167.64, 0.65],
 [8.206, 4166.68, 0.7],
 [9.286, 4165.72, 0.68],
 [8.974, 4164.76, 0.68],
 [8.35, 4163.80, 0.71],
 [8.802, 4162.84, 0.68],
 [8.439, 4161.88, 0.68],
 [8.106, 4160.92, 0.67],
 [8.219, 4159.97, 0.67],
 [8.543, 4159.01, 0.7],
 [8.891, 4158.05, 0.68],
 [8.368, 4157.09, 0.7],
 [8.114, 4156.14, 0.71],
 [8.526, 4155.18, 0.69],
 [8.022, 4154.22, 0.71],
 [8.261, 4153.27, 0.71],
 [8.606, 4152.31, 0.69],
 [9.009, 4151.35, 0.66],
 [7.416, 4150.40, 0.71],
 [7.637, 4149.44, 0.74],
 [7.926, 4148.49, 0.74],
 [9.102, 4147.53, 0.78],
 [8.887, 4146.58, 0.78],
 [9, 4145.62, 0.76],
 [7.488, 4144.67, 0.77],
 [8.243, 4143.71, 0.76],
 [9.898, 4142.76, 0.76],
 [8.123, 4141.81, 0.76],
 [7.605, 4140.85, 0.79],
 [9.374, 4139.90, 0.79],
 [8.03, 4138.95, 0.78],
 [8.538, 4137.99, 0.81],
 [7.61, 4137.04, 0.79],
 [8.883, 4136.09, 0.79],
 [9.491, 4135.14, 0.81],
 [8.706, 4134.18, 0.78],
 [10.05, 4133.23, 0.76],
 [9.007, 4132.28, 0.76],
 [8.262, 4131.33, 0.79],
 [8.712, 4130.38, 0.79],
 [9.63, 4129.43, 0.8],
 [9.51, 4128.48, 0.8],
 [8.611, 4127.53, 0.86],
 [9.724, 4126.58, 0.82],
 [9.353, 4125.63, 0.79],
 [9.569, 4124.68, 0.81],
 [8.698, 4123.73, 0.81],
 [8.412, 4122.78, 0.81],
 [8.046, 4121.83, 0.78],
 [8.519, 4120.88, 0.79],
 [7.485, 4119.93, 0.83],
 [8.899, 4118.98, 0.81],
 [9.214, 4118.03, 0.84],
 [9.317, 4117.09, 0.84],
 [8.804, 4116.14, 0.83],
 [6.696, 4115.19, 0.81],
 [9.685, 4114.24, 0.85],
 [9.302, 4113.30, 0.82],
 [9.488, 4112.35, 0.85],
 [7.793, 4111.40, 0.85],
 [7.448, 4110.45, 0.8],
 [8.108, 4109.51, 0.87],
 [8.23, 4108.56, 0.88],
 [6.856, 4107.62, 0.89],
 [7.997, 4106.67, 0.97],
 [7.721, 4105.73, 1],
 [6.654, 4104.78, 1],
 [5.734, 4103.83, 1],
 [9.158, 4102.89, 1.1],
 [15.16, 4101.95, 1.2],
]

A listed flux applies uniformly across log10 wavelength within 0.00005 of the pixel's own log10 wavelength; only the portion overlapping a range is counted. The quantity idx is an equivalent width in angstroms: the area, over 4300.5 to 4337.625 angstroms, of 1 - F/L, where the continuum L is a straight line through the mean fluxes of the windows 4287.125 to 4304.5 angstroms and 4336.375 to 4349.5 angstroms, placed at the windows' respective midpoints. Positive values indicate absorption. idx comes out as 3.8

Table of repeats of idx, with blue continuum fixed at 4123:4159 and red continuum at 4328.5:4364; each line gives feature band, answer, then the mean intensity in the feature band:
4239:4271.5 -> -0.1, 8.23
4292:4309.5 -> 1.1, 7.52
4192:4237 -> 0.6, 8.25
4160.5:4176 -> 0.3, 8.37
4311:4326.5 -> 0.8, 7.55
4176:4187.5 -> -0.2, 8.67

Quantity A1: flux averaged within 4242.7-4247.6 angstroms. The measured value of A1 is 8.57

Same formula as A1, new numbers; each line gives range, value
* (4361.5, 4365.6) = 8.09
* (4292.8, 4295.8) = 7.37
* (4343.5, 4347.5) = 5.53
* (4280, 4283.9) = 8.11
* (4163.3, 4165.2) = 8.65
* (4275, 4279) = 8.13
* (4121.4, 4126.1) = 8.82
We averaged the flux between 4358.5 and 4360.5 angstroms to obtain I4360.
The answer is 7.61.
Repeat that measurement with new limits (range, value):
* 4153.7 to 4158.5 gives 8.39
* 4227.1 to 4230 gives 8.1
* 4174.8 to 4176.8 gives 7.88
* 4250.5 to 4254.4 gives 8.26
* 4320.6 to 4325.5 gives 7.12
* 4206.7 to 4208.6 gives 8.95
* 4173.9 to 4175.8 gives 8.33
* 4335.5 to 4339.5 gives 7.59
